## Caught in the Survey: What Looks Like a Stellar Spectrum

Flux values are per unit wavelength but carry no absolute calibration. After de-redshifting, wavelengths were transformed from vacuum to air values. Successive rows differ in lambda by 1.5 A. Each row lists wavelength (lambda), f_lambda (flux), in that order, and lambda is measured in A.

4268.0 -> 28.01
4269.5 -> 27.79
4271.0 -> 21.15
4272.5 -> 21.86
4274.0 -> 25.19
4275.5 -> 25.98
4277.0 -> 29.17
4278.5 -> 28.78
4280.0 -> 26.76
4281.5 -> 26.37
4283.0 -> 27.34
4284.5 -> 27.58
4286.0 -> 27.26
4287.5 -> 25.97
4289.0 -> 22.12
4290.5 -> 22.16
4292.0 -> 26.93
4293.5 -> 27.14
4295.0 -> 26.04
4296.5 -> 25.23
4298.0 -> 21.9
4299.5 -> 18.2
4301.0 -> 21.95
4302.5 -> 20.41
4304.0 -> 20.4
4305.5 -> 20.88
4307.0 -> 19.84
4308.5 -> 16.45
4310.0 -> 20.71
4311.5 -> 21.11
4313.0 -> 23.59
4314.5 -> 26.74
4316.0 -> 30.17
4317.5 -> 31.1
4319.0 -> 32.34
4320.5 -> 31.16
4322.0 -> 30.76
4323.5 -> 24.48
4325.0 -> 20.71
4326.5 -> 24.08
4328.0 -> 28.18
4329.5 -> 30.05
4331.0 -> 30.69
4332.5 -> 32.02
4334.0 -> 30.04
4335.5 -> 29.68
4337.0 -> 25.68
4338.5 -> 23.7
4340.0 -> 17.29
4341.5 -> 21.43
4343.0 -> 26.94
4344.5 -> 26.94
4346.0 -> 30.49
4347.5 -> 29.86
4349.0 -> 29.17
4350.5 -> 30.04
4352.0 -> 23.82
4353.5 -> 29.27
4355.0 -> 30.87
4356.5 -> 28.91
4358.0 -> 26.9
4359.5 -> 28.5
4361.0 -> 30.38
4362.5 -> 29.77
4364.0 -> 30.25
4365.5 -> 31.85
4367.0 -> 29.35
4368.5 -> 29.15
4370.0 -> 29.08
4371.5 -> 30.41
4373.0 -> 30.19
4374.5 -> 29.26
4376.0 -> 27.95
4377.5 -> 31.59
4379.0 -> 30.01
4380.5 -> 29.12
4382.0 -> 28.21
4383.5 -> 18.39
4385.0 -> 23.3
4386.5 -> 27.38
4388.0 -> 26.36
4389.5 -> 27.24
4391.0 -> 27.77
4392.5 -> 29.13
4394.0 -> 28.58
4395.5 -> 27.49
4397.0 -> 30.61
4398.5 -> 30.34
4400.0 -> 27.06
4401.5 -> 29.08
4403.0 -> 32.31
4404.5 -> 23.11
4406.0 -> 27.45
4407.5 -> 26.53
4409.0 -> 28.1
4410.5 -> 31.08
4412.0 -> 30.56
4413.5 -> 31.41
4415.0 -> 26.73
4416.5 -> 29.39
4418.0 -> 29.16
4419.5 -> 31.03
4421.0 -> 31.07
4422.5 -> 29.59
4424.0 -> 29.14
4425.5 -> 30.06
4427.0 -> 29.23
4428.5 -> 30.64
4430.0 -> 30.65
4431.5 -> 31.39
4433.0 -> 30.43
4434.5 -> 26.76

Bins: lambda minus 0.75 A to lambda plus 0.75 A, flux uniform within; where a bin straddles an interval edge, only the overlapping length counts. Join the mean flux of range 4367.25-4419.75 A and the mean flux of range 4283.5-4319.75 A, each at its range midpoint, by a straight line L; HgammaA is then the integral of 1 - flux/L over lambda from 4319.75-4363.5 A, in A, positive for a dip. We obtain -2.9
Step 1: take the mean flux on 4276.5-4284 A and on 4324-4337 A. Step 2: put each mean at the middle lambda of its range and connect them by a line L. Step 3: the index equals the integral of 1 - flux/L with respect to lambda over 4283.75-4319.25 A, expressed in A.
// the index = 5.0 A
